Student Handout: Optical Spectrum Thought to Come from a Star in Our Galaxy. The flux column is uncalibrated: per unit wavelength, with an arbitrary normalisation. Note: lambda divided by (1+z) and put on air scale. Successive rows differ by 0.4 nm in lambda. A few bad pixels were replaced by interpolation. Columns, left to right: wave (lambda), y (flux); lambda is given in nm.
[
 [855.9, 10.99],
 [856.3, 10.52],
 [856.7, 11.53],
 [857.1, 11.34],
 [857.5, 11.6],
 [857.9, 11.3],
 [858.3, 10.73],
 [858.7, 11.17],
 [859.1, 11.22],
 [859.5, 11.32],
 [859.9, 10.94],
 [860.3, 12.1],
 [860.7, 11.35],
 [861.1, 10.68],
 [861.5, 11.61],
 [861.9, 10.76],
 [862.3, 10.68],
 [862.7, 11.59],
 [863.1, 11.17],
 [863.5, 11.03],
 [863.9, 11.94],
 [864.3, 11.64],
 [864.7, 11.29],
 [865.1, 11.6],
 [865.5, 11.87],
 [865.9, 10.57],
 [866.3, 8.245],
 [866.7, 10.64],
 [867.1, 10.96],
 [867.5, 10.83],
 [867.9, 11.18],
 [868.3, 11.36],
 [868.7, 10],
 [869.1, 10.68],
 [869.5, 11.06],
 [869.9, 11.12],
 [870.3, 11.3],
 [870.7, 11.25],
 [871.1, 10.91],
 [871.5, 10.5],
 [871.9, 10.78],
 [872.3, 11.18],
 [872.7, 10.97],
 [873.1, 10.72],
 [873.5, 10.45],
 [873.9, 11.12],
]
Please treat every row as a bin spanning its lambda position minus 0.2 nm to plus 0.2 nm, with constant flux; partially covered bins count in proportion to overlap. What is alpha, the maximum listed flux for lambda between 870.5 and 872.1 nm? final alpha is 11.25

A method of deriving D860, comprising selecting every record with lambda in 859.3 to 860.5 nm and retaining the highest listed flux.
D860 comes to 12.1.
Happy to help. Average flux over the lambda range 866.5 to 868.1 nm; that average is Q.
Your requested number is 10.9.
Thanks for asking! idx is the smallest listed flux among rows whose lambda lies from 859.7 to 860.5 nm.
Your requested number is 10.94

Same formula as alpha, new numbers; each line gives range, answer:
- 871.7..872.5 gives 11.18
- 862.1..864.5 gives 11.94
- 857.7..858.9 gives 11.3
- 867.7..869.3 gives 11.36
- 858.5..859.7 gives 11.32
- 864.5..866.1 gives 11.87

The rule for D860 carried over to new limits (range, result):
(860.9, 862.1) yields 11.61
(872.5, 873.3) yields 10.97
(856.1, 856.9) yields 11.53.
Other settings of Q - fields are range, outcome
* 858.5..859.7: 11.2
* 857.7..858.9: 11.1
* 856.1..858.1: 11.3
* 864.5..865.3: 11.4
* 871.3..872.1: 10.6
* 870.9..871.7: 10.7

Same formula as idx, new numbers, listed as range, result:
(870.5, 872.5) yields 10.5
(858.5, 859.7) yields 11.17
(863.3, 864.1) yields 11.03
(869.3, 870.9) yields 11.06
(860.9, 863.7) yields 10.68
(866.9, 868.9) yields 10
